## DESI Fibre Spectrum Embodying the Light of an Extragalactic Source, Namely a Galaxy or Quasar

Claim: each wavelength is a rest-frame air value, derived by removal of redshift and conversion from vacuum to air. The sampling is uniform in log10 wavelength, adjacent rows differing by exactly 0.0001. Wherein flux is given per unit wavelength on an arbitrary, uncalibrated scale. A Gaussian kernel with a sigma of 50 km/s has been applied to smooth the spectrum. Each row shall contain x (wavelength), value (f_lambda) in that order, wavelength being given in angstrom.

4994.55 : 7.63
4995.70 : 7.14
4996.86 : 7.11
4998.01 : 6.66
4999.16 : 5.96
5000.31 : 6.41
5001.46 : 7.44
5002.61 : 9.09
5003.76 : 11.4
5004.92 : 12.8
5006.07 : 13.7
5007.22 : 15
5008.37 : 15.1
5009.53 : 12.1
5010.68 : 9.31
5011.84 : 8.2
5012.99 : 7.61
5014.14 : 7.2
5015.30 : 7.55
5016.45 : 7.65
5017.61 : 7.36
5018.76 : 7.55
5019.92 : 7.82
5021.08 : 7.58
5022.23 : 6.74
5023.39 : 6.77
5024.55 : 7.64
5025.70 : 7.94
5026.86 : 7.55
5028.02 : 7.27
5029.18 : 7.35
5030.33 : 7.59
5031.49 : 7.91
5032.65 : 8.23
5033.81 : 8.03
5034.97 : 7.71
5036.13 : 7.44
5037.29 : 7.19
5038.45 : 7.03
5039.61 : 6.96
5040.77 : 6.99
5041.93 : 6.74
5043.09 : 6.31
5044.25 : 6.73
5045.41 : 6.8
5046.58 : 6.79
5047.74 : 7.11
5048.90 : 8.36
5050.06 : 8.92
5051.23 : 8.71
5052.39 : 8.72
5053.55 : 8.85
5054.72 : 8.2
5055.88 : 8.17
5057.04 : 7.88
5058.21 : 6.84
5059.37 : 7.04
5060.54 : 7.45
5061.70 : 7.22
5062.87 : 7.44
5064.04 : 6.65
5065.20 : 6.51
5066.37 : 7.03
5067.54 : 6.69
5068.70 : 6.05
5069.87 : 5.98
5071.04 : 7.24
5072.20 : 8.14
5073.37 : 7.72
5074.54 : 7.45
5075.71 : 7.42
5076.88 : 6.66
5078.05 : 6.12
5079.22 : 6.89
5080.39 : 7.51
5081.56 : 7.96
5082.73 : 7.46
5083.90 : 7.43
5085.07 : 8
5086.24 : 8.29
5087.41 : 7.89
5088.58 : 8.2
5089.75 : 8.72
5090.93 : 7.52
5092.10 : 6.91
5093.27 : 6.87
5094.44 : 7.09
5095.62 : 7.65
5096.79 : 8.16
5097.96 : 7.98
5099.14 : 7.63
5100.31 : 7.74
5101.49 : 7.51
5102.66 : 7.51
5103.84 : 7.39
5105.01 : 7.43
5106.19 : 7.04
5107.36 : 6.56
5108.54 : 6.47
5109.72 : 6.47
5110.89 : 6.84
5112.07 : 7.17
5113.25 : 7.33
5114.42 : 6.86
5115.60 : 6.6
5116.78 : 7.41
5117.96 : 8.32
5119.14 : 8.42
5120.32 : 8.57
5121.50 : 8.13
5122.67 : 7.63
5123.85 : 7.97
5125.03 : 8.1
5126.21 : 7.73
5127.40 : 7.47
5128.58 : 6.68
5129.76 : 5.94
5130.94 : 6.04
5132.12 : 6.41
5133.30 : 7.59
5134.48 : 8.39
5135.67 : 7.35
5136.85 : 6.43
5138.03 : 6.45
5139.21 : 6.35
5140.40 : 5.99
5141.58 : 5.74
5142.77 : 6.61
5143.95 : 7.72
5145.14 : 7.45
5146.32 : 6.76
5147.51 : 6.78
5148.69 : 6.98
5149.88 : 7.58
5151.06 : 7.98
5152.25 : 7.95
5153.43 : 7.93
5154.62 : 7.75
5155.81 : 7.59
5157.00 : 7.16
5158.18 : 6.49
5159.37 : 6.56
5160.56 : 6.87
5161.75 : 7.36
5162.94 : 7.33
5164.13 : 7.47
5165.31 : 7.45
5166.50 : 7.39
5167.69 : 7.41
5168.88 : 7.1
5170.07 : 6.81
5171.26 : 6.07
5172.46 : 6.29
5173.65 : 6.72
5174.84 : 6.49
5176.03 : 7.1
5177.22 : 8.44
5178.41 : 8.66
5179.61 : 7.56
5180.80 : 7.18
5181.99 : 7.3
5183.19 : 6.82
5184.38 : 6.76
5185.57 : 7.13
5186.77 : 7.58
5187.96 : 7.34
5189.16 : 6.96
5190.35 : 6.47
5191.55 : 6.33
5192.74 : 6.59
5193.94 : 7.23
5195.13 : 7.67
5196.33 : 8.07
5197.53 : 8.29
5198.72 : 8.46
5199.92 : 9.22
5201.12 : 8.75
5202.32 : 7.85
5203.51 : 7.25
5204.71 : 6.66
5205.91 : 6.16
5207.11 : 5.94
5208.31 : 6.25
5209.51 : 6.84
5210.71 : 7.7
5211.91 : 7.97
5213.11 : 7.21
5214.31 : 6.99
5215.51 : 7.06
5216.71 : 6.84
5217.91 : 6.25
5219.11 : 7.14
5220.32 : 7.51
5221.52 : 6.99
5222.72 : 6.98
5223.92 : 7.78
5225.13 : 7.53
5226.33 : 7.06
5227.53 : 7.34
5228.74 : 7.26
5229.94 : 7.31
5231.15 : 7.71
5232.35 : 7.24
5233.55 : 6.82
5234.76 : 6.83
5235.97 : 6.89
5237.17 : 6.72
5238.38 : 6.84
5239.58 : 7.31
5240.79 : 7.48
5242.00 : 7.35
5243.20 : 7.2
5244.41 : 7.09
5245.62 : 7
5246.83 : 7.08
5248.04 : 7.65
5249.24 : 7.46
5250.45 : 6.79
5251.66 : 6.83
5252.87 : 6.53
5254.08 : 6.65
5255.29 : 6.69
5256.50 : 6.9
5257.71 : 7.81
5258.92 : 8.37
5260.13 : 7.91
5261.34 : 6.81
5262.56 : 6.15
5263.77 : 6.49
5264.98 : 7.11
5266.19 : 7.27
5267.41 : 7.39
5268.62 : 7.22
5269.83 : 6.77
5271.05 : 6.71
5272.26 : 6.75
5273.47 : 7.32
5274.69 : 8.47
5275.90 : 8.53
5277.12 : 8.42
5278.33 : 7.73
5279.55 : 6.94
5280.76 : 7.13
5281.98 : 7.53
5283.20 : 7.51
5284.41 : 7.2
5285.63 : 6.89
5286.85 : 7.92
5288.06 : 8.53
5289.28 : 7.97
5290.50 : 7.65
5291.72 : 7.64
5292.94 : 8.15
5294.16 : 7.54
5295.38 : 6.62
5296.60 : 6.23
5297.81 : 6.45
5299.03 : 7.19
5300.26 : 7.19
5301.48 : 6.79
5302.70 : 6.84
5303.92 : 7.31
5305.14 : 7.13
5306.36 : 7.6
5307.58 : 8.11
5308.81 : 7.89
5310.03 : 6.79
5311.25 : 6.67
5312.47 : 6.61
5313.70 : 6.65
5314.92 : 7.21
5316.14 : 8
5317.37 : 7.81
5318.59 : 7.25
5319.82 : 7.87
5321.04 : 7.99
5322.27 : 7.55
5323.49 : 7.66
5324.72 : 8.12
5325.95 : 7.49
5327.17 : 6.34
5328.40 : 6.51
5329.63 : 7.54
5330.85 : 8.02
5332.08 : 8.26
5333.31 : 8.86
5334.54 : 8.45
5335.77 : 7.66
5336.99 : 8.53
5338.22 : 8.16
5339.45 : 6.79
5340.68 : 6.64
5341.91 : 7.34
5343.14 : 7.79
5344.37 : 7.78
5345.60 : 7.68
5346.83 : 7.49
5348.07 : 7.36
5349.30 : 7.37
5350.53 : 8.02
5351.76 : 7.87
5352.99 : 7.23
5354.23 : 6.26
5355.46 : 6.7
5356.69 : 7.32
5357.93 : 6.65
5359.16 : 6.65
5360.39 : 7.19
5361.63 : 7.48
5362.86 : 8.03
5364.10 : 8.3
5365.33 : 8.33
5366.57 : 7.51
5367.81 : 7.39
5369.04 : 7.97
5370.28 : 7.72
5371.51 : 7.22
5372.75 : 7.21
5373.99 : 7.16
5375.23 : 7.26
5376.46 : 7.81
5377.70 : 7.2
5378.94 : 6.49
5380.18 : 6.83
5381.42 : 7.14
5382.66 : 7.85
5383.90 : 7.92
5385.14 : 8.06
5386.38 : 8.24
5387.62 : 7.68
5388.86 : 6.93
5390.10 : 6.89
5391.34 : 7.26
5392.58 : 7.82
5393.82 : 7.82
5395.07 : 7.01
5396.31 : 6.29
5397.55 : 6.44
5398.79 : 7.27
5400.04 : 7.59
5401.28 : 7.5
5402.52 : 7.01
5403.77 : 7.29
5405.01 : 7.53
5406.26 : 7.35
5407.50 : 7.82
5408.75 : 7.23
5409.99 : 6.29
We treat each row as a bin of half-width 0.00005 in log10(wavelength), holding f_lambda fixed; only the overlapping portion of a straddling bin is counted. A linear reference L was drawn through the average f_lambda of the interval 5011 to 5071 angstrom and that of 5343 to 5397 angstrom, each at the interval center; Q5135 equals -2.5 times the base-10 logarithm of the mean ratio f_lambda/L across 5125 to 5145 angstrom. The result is 0.08 mag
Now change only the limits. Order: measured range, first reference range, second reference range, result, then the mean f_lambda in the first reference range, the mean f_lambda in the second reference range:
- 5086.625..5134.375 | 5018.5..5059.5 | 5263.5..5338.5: 0.02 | 7.55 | 7.46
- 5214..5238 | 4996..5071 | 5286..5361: 0.07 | 7.96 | 7.42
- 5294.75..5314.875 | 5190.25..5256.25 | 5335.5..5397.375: 0.05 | 7.19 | 7.42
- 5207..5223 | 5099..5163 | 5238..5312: 0.04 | 7.2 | 7.27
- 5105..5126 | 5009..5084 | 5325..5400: 0.01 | 7.5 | 7.44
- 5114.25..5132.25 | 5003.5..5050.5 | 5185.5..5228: 0.05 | 8.32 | 7.26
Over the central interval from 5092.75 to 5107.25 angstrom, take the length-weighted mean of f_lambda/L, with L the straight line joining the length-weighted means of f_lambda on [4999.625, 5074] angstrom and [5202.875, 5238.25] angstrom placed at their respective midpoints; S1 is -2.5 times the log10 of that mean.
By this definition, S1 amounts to 0.030 mag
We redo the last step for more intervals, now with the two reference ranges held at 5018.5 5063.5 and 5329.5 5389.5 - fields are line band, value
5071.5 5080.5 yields 0.045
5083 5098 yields -0.030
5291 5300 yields 0.061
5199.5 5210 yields 0.052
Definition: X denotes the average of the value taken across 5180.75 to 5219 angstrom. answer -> 7.22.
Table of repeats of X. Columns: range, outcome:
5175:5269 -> 7.22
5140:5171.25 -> 7.15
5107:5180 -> 7.18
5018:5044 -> 7.37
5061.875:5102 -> 7.37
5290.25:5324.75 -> 7.31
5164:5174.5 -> 6.94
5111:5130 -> 7.53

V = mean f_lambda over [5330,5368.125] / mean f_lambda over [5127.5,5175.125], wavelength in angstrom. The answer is 1.08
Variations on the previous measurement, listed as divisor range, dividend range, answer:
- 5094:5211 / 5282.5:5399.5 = 1.02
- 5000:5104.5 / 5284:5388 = 0.95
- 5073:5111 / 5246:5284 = 0.98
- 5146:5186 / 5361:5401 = 1.03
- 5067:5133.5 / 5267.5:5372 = 1.01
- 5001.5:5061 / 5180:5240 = 0.87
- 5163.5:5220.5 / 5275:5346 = 1.04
